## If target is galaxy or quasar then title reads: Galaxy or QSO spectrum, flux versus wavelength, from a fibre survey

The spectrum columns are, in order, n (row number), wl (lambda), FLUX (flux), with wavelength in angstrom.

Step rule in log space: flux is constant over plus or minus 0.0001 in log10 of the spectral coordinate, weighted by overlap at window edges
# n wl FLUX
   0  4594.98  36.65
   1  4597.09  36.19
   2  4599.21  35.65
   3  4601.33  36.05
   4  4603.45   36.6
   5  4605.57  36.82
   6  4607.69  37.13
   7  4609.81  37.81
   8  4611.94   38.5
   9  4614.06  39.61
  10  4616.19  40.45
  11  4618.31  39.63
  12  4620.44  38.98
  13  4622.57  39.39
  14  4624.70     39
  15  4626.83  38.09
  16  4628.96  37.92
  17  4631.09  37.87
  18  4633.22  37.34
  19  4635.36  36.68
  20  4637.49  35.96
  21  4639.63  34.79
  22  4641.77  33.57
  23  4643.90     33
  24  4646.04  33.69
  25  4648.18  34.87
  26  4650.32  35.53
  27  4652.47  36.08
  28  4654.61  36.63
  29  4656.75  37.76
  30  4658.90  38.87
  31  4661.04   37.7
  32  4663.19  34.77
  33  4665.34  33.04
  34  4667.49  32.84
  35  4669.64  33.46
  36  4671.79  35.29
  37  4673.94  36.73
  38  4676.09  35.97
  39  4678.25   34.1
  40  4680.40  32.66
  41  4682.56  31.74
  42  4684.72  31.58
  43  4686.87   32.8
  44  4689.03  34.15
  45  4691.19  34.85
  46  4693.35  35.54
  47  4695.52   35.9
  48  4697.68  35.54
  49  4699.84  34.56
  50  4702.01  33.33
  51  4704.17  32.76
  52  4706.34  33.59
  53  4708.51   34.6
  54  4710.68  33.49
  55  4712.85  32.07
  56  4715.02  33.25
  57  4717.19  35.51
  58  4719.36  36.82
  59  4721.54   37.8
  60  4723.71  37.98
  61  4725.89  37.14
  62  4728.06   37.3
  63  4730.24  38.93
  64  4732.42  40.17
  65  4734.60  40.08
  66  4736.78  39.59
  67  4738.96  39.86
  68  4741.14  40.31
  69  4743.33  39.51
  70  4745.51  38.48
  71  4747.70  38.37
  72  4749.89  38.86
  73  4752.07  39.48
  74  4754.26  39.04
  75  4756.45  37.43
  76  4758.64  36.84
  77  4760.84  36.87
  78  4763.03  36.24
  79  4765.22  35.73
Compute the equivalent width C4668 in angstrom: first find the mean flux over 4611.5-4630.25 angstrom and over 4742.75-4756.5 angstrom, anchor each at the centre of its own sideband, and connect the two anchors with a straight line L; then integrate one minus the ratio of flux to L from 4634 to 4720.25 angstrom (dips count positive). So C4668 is 9.5 angstrom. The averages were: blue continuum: 39.1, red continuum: 38.8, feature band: 34.7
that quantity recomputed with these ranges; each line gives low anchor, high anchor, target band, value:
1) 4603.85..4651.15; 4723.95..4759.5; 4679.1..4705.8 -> 3.0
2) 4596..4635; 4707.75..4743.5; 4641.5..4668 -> 1.6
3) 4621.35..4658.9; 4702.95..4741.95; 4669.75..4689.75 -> 1.5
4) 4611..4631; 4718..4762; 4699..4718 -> 2.5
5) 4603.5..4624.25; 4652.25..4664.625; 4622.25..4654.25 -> 1.3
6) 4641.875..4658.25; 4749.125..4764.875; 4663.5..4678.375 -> 0.5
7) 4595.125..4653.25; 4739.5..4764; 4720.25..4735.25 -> -0.1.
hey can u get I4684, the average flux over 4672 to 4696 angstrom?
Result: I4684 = 34.2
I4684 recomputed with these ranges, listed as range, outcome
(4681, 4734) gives 35.1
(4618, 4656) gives 36.6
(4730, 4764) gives 38.8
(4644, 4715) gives 34.5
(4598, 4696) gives 36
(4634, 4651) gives 34.8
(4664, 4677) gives 34.5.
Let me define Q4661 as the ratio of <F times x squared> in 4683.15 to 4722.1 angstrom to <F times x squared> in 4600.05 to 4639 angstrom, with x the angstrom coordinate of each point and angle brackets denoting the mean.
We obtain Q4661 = 0.94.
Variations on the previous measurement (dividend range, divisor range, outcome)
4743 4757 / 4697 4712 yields 1.17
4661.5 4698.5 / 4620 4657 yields 0.96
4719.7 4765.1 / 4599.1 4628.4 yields 1.06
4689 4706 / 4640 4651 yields 1.03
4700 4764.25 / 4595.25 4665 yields 1.05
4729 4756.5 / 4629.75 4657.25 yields 1.15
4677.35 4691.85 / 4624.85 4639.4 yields 0.91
